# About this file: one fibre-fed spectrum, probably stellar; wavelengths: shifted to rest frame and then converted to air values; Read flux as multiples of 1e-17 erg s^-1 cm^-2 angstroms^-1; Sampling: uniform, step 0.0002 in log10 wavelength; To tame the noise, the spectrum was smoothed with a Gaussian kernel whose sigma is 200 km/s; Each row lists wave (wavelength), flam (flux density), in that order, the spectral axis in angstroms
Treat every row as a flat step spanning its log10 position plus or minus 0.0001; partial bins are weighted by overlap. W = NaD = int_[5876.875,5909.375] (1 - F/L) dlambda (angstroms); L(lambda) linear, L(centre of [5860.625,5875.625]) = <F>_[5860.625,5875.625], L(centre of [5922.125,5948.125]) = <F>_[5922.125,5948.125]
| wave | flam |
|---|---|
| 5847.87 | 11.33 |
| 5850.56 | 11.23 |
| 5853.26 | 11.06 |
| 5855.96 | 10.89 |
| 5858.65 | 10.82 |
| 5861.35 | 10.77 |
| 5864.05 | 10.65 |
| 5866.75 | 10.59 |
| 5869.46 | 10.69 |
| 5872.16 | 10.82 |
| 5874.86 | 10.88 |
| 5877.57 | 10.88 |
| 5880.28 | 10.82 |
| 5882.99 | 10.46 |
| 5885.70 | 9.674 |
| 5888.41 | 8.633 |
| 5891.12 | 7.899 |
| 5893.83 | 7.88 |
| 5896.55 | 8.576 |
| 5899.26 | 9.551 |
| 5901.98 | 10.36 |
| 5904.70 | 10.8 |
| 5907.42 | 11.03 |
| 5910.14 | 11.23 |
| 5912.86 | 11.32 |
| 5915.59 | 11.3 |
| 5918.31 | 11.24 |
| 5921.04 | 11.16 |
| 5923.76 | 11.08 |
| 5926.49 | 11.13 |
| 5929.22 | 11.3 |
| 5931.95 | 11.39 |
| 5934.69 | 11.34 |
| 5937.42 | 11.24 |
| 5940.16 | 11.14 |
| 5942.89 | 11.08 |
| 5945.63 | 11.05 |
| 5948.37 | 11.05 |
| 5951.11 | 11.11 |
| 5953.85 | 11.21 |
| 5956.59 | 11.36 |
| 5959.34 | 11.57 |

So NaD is 3.5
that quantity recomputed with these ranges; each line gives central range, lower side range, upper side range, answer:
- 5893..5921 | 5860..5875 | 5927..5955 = 1.43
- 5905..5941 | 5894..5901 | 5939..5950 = -4.05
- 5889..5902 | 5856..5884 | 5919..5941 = 2.69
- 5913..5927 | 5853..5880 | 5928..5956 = -0.15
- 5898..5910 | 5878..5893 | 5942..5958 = -0.63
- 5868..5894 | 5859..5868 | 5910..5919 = 2.21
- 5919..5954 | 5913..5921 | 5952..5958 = 0.26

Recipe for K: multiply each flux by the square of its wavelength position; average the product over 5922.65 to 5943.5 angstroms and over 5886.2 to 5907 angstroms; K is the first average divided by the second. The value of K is 1.23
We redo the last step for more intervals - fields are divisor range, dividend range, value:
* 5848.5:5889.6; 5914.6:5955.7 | 1.08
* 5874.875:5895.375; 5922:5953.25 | 1.19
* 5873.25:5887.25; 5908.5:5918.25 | 1.08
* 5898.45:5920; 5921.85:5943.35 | 1.04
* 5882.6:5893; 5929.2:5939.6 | 1.28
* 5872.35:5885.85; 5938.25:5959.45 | 1.08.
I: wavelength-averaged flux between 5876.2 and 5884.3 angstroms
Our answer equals 10.7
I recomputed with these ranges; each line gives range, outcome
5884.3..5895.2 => 8.53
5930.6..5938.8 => 11.3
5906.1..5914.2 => 11.2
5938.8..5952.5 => 11.1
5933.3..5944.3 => 11.2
